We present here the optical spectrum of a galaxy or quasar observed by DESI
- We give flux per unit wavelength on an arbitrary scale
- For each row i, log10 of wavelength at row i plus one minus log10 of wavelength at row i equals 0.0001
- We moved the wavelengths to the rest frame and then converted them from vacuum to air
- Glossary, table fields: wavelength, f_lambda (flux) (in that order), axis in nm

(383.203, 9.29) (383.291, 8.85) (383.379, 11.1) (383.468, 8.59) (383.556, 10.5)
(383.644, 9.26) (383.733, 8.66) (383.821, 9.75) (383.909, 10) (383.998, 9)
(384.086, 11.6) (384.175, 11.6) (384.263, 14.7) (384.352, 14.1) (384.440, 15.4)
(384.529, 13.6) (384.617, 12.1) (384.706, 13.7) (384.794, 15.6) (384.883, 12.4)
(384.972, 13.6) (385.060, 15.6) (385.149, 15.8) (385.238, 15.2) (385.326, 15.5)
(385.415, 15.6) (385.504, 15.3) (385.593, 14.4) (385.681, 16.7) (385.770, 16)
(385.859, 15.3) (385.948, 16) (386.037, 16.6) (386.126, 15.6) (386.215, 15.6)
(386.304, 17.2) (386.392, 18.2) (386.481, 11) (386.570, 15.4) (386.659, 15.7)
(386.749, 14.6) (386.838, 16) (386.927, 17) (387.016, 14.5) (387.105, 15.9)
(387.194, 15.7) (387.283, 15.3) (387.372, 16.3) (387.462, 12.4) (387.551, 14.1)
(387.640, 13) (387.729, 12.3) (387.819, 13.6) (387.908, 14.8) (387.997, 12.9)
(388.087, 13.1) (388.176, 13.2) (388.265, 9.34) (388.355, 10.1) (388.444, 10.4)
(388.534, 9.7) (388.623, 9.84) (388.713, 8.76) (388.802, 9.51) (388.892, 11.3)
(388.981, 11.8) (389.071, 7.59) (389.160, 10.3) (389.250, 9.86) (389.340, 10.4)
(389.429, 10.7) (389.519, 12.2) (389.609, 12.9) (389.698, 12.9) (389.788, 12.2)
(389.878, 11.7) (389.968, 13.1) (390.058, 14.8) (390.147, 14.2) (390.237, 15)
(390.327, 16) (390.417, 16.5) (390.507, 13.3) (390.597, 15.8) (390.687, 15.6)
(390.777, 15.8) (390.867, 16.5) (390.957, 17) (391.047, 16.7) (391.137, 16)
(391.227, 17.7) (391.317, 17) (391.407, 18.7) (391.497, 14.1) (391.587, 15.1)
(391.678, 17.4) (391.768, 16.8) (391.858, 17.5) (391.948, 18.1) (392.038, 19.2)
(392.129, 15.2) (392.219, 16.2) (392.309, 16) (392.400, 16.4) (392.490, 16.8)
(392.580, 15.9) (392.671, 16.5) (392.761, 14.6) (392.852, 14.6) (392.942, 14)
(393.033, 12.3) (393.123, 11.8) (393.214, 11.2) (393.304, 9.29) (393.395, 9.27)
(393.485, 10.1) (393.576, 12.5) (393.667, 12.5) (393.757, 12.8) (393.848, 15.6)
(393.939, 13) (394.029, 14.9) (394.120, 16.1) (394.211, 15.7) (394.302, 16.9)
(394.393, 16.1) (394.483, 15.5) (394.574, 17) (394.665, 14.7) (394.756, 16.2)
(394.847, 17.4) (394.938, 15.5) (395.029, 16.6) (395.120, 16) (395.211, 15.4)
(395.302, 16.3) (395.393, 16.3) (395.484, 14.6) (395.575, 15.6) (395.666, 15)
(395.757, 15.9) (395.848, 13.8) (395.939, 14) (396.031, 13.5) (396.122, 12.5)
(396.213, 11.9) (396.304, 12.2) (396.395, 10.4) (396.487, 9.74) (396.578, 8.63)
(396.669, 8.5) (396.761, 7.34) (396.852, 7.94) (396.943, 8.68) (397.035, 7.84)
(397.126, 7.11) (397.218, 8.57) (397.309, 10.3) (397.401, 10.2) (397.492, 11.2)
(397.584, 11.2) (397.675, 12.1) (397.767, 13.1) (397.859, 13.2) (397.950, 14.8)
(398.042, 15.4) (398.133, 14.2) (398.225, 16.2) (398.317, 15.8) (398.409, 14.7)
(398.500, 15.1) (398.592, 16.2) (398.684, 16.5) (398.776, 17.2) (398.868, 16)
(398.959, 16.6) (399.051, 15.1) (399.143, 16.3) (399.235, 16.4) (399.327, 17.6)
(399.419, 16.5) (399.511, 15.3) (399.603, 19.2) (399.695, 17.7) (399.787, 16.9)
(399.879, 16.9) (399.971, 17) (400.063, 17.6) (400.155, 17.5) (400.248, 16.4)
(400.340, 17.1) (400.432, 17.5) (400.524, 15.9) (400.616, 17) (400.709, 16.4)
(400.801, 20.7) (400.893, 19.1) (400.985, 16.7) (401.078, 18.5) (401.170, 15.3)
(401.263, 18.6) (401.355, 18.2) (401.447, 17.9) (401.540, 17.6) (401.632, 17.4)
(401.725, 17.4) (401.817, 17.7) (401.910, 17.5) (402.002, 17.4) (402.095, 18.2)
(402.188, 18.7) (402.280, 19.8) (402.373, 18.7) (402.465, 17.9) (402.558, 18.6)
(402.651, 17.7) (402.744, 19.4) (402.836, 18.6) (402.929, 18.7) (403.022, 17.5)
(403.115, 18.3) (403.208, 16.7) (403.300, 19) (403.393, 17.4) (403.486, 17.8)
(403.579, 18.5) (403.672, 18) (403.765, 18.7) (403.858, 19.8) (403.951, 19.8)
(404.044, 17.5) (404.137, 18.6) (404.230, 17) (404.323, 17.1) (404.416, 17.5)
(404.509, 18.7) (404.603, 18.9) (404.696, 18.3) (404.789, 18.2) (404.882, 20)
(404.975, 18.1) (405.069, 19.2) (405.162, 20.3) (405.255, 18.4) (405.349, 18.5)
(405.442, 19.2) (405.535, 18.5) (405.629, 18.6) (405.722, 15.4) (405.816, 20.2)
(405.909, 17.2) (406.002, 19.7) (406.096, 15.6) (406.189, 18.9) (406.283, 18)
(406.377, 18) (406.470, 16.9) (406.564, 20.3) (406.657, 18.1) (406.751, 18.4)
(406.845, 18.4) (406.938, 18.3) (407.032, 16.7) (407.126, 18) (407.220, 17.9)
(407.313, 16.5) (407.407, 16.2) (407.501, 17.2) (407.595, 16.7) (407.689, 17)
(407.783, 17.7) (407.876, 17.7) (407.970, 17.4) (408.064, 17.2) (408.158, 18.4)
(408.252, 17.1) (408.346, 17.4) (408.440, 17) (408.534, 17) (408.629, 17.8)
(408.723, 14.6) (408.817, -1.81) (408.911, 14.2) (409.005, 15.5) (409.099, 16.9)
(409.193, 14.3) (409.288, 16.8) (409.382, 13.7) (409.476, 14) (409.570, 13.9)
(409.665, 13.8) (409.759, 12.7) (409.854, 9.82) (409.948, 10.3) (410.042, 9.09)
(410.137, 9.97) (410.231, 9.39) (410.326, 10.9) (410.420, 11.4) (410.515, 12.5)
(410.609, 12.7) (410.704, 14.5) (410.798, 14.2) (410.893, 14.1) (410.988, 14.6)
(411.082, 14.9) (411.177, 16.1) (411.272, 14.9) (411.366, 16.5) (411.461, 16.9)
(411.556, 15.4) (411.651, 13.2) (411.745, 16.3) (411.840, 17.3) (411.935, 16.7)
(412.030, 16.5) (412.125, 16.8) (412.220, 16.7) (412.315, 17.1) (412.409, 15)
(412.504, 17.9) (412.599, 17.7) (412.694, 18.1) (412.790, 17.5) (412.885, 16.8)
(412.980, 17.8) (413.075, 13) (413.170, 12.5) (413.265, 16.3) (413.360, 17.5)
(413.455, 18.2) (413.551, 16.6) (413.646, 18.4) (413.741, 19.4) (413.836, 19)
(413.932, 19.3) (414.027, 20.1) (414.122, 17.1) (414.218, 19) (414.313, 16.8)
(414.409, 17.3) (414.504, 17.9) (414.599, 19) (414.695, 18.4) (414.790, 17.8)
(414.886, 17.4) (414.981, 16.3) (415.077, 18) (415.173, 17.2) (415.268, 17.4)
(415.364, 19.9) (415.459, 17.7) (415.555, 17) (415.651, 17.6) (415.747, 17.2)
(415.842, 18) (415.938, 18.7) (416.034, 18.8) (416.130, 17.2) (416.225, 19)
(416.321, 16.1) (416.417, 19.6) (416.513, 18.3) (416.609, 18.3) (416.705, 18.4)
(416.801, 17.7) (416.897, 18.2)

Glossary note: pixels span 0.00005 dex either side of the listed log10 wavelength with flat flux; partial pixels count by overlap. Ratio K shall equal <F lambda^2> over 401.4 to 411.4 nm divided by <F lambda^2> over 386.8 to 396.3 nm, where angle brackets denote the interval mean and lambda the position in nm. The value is 1.26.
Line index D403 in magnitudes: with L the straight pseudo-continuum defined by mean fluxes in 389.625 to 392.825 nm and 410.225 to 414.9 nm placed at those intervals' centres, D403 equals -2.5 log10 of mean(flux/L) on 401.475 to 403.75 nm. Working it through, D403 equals -0.13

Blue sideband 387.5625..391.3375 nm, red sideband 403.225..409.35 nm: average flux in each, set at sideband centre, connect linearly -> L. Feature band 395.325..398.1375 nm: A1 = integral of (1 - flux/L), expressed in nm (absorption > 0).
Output 0.585 nm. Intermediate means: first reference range 13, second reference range 17.5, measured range 11.8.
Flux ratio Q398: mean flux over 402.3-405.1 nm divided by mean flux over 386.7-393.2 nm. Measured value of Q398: 1.3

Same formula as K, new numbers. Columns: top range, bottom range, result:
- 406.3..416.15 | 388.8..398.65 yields 1.28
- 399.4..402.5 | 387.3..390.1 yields 1.59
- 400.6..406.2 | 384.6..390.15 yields 1.46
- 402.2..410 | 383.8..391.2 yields 1.37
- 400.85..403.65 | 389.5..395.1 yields 1.26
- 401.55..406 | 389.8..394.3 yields 1.30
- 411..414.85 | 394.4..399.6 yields 1.33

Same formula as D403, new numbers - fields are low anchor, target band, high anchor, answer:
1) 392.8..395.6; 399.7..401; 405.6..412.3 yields -0.17 mag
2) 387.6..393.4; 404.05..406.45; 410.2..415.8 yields -0.18 mag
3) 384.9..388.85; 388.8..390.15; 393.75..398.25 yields 0.20 mag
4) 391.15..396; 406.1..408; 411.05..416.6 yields -0.07 mag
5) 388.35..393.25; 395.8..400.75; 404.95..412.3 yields 0.07 mag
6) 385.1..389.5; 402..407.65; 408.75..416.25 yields -0.20 mag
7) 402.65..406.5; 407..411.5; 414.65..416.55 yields 0.23 mag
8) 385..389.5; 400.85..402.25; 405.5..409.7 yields -0.13 mag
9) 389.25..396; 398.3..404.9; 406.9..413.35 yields -0.17 mag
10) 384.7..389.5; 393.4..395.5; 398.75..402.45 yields 0.05 mag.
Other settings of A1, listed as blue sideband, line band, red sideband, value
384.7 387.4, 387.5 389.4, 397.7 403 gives 0.540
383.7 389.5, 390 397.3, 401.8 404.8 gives 0.512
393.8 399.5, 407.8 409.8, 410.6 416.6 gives 0.132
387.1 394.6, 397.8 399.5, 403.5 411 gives -0.077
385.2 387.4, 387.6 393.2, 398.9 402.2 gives 0.773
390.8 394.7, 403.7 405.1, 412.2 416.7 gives -0.170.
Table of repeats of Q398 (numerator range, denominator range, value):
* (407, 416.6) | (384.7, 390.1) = 1.19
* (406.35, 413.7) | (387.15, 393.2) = 1.11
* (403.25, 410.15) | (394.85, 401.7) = 1.14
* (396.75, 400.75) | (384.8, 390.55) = 1.07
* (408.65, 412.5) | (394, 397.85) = 1.07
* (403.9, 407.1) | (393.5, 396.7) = 1.28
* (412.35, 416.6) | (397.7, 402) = 1.06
